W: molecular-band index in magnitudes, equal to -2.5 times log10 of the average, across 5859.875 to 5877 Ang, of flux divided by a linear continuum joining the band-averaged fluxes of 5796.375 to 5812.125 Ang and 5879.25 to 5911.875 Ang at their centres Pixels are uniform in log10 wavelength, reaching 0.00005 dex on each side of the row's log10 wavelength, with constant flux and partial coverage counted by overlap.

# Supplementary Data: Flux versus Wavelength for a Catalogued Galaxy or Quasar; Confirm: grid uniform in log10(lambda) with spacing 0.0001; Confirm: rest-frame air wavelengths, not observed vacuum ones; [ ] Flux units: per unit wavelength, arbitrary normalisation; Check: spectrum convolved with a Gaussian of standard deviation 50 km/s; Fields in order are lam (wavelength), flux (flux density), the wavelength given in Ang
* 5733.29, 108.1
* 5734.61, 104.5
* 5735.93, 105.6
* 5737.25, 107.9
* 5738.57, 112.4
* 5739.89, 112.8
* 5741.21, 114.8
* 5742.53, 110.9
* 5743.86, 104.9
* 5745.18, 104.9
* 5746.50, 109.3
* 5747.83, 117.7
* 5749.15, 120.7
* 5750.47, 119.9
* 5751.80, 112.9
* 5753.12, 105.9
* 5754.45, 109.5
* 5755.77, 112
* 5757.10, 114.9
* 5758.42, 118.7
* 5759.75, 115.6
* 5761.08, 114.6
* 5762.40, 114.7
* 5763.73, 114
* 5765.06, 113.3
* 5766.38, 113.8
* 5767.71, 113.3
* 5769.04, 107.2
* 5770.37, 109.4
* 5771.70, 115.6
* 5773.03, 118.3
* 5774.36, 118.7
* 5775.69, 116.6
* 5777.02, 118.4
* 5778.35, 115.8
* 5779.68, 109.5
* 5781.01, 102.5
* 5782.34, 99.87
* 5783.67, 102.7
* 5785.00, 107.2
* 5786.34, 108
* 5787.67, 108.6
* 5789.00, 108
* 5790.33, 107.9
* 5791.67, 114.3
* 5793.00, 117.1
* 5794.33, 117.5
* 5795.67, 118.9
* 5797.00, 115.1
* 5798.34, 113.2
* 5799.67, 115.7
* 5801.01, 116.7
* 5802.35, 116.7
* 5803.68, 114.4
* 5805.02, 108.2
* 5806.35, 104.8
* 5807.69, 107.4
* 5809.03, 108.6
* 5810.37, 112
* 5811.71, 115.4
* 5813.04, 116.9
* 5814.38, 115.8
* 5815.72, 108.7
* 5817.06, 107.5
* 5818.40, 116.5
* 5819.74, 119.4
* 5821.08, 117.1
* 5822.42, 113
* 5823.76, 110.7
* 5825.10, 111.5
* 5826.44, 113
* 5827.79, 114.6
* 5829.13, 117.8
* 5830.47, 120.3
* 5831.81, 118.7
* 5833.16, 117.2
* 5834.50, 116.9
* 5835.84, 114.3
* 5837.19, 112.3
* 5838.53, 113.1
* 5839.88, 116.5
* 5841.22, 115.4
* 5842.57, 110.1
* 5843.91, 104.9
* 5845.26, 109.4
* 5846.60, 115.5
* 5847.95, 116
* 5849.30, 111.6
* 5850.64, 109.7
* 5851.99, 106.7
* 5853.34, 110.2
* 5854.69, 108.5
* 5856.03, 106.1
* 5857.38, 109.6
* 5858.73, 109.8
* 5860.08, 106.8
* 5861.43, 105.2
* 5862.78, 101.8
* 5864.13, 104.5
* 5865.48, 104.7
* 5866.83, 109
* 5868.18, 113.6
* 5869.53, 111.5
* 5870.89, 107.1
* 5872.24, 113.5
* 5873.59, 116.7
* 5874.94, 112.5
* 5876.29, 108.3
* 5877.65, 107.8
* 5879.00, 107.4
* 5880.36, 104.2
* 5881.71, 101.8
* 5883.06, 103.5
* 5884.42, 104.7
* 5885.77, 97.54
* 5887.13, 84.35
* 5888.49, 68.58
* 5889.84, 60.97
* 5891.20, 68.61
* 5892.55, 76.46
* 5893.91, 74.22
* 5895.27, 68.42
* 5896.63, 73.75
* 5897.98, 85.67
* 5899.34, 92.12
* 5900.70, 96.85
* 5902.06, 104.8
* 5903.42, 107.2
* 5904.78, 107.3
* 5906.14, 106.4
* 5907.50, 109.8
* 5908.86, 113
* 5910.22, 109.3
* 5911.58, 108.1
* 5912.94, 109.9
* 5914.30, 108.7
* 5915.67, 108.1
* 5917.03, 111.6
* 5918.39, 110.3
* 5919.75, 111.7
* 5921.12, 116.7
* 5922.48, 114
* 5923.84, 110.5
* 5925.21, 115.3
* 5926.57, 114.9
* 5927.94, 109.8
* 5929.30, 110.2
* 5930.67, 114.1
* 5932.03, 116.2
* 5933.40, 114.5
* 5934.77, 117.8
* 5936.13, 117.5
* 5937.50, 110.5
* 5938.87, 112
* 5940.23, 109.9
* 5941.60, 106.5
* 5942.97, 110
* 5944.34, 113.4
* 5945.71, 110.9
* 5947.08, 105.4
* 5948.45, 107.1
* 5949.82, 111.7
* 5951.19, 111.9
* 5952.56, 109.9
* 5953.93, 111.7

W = -0.11 mag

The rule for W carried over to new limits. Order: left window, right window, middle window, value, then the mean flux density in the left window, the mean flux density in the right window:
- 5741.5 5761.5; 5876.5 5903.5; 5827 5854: -0.16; 113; 89.4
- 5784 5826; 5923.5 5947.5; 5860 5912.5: 0.14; 113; 112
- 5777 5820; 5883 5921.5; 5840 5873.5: -0.07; 112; 96.2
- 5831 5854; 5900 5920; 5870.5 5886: 0.03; 113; 108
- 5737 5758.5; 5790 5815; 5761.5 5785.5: 0.01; 112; 114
